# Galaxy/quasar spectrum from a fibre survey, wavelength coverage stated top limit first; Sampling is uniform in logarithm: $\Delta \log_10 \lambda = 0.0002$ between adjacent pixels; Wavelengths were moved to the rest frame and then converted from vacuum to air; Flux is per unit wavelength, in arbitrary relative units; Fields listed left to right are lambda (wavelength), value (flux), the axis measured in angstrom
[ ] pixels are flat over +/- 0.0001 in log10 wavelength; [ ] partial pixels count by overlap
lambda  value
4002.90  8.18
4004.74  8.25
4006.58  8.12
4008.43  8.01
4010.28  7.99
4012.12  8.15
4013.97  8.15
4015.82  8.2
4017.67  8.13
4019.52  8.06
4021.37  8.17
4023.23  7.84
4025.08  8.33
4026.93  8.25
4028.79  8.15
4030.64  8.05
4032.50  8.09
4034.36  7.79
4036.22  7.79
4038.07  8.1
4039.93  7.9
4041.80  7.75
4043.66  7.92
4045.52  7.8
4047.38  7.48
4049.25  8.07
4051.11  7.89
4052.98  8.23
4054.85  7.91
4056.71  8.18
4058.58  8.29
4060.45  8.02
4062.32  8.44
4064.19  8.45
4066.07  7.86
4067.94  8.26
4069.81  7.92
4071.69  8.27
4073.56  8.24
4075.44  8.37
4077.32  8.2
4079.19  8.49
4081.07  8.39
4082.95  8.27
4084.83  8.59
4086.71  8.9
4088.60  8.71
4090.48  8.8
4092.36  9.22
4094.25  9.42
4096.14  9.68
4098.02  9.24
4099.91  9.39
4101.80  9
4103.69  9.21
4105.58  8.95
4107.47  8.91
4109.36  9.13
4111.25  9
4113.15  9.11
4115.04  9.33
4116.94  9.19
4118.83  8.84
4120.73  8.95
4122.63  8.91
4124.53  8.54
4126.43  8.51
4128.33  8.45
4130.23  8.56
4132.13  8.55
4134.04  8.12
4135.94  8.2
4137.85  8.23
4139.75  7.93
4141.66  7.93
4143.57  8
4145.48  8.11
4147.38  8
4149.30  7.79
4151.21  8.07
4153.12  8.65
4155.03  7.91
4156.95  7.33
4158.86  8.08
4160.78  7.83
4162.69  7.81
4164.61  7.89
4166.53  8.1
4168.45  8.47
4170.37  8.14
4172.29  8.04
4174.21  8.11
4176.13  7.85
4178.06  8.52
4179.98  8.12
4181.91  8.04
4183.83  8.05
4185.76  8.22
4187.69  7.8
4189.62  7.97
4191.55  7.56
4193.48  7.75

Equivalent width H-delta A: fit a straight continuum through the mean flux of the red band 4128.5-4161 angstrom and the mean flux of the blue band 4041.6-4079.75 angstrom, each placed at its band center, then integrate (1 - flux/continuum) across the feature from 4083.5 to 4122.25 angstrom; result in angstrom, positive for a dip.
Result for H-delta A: -4.7 angstrom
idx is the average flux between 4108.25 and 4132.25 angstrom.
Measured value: 8.86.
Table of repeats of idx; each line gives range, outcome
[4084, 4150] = 8.73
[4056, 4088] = 8.31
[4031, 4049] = 7.86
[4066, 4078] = 8.18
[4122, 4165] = 8.14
